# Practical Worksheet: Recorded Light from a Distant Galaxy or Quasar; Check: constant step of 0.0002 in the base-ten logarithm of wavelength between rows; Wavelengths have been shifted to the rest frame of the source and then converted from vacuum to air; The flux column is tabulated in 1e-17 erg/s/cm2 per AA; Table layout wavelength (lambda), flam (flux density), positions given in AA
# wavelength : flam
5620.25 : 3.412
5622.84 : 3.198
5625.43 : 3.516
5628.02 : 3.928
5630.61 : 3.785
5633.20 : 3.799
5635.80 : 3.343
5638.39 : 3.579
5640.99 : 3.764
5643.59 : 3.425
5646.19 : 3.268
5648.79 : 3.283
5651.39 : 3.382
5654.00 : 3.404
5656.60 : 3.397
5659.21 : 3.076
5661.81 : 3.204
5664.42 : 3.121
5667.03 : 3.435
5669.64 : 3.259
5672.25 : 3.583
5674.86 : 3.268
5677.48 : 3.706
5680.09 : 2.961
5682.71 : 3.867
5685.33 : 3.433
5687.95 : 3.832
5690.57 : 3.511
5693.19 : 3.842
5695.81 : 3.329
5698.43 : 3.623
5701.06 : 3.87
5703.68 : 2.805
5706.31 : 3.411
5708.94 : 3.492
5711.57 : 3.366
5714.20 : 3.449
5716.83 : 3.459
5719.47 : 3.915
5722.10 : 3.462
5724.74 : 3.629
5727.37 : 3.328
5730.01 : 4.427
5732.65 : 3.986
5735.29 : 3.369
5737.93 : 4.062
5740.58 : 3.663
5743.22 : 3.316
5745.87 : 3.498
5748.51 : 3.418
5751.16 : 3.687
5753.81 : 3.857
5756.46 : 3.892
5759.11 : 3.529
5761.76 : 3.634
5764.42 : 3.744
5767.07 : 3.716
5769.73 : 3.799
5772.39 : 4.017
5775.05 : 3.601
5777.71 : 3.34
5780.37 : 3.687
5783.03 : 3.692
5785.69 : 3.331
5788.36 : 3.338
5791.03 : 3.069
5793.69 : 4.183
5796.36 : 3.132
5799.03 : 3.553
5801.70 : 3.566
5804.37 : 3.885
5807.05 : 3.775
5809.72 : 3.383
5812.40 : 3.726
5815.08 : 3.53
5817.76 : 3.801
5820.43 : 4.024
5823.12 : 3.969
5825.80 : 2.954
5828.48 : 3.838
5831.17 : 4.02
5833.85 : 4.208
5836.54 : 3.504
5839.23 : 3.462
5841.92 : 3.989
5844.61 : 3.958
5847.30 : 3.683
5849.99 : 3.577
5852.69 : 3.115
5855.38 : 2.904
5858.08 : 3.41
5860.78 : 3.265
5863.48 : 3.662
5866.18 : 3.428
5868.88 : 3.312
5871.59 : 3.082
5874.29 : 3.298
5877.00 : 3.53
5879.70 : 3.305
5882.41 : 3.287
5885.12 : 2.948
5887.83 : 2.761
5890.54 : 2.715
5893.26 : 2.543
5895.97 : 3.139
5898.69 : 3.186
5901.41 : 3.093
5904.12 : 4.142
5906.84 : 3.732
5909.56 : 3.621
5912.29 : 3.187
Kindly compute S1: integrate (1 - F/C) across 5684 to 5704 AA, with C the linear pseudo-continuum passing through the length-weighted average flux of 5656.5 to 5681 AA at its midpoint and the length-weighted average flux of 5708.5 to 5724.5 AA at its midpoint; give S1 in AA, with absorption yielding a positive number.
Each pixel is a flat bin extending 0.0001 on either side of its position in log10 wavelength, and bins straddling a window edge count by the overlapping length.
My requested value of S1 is -0.8 AA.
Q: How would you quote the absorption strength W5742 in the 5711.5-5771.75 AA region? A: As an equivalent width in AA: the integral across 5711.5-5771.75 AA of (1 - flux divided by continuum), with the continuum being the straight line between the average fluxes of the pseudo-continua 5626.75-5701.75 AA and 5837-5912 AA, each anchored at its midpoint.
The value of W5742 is -4.2 AA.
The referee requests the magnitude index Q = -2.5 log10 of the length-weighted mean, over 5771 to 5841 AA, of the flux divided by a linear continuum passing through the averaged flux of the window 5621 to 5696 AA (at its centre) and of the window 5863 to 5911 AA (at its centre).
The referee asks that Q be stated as -0.10 mag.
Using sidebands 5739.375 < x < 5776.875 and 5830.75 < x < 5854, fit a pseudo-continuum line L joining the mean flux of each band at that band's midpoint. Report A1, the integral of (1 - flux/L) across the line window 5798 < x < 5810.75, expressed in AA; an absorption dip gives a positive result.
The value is 0.2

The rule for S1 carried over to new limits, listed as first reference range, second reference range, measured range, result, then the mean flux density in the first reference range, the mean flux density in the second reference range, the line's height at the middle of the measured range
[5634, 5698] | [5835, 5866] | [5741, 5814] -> -2.7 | 3.43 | 3.5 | 3.48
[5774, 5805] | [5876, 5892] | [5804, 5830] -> -2.2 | 3.52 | 3.08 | 3.39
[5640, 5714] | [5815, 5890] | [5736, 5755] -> -1.0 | 3.42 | 3.48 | 3.45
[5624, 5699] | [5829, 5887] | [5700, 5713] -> 0.4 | 3.48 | 3.47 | 3.48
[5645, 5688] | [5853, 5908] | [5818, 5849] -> -4.9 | 3.37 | 3.23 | 3.26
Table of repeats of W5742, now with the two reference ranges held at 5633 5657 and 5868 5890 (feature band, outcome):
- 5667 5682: 0.1 AA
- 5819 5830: -1.6 AA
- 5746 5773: -3.2 AA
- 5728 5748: -2.3 AA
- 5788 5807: -1.7 AA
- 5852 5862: 0.1 AA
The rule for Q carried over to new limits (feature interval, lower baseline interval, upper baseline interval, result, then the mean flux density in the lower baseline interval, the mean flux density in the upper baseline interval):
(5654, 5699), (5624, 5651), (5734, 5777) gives 0.05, 3.56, 3.67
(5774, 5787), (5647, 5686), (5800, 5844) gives 0.03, 3.36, 3.73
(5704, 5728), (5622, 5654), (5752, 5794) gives 0.03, 3.52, 3.64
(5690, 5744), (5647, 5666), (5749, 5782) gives -0.02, 3.27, 3.7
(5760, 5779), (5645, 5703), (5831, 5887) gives -0.07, 3.43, 3.46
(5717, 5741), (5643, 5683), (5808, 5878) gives -0.10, 3.34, 3.56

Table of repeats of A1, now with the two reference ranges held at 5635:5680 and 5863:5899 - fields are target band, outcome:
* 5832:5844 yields -2.3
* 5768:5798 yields -3.0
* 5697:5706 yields -0.3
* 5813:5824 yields -2.1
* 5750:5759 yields -1.4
